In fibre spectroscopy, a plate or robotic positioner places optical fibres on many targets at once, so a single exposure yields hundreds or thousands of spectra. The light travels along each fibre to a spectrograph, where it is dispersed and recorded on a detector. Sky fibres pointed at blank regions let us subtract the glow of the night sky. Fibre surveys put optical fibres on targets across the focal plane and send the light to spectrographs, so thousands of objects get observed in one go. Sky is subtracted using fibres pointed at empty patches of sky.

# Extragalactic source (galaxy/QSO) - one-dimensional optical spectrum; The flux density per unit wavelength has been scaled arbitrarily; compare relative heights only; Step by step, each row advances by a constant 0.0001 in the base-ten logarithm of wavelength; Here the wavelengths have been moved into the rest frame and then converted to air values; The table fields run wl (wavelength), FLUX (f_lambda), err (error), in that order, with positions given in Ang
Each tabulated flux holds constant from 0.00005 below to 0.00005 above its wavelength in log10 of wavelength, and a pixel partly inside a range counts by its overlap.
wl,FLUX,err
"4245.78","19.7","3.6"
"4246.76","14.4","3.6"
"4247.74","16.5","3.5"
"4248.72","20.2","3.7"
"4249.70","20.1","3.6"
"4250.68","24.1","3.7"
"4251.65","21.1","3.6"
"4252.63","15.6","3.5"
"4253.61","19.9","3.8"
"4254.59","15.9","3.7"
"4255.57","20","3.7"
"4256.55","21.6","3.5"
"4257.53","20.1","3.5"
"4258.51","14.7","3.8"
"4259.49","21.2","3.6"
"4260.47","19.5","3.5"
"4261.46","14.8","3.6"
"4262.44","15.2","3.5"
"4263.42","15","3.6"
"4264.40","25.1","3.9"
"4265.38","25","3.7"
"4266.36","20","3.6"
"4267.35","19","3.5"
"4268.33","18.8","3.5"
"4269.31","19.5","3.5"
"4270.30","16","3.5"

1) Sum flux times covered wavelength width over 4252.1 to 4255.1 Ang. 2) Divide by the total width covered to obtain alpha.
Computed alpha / 17.2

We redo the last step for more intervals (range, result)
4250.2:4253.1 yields 20.3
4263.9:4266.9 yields 23.3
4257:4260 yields 18.7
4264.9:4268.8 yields 20.7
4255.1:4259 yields 19.1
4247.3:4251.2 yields 20.3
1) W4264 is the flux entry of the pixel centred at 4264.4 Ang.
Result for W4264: 25.1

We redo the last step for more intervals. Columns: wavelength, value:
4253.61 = 19.9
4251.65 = 21.1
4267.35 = 19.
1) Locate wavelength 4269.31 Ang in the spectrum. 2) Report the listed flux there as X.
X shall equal 19.5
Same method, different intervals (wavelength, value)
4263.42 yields 15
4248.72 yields 20.2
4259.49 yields 21.2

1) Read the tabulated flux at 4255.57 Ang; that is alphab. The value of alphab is 20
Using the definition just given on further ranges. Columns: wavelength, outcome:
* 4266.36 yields 20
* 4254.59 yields 15.9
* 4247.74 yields 16.5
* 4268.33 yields 18.8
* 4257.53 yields 20.1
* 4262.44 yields 15.2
